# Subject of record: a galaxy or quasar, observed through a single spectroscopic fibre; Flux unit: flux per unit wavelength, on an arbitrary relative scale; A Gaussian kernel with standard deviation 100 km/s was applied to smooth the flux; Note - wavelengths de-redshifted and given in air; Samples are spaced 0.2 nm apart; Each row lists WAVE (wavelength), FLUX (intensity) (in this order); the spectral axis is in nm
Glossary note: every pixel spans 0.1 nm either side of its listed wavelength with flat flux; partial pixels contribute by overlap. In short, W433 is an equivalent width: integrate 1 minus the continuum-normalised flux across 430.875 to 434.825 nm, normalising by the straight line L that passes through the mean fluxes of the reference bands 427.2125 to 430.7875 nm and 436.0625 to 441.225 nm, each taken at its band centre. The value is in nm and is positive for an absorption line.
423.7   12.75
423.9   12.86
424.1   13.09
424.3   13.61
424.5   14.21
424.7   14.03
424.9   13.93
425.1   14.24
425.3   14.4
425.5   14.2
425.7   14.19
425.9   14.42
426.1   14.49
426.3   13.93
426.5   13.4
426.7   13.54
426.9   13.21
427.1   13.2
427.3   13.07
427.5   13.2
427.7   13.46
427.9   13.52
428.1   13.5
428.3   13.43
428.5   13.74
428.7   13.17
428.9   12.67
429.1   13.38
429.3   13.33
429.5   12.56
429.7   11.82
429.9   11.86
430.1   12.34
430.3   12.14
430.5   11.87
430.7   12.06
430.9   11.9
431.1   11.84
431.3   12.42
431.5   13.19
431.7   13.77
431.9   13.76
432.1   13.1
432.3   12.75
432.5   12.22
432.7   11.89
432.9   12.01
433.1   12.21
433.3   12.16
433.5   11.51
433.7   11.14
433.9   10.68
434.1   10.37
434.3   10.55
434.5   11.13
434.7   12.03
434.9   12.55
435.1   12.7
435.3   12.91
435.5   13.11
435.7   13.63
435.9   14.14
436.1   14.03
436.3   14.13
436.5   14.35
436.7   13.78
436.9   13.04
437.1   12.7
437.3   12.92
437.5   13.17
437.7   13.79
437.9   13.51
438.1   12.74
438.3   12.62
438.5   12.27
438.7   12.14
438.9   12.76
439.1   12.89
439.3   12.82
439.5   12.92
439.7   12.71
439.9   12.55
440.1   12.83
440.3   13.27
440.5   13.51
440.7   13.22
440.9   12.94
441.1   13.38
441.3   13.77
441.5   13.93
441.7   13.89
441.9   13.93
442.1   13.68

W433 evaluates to 0.277 nm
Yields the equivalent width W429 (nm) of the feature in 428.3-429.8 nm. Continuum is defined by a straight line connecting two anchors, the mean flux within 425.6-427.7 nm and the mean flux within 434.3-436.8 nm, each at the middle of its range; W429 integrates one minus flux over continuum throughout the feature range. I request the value 0.06 nm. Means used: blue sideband 13.7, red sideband 13.1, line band 13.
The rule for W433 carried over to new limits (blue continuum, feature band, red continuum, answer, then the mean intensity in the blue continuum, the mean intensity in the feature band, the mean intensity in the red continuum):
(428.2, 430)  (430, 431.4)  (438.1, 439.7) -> 0.08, 12.9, 12.1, 12.6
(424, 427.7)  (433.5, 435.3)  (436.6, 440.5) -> 0.24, 13.8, 11.5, 12.9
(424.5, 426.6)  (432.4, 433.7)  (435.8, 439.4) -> 0.16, 14.1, 11.9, 13.2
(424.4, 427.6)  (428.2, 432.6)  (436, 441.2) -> 0.29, 13.9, 12.7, 13.1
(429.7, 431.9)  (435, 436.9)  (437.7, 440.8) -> -0.14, 12.4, 13.6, 12.9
